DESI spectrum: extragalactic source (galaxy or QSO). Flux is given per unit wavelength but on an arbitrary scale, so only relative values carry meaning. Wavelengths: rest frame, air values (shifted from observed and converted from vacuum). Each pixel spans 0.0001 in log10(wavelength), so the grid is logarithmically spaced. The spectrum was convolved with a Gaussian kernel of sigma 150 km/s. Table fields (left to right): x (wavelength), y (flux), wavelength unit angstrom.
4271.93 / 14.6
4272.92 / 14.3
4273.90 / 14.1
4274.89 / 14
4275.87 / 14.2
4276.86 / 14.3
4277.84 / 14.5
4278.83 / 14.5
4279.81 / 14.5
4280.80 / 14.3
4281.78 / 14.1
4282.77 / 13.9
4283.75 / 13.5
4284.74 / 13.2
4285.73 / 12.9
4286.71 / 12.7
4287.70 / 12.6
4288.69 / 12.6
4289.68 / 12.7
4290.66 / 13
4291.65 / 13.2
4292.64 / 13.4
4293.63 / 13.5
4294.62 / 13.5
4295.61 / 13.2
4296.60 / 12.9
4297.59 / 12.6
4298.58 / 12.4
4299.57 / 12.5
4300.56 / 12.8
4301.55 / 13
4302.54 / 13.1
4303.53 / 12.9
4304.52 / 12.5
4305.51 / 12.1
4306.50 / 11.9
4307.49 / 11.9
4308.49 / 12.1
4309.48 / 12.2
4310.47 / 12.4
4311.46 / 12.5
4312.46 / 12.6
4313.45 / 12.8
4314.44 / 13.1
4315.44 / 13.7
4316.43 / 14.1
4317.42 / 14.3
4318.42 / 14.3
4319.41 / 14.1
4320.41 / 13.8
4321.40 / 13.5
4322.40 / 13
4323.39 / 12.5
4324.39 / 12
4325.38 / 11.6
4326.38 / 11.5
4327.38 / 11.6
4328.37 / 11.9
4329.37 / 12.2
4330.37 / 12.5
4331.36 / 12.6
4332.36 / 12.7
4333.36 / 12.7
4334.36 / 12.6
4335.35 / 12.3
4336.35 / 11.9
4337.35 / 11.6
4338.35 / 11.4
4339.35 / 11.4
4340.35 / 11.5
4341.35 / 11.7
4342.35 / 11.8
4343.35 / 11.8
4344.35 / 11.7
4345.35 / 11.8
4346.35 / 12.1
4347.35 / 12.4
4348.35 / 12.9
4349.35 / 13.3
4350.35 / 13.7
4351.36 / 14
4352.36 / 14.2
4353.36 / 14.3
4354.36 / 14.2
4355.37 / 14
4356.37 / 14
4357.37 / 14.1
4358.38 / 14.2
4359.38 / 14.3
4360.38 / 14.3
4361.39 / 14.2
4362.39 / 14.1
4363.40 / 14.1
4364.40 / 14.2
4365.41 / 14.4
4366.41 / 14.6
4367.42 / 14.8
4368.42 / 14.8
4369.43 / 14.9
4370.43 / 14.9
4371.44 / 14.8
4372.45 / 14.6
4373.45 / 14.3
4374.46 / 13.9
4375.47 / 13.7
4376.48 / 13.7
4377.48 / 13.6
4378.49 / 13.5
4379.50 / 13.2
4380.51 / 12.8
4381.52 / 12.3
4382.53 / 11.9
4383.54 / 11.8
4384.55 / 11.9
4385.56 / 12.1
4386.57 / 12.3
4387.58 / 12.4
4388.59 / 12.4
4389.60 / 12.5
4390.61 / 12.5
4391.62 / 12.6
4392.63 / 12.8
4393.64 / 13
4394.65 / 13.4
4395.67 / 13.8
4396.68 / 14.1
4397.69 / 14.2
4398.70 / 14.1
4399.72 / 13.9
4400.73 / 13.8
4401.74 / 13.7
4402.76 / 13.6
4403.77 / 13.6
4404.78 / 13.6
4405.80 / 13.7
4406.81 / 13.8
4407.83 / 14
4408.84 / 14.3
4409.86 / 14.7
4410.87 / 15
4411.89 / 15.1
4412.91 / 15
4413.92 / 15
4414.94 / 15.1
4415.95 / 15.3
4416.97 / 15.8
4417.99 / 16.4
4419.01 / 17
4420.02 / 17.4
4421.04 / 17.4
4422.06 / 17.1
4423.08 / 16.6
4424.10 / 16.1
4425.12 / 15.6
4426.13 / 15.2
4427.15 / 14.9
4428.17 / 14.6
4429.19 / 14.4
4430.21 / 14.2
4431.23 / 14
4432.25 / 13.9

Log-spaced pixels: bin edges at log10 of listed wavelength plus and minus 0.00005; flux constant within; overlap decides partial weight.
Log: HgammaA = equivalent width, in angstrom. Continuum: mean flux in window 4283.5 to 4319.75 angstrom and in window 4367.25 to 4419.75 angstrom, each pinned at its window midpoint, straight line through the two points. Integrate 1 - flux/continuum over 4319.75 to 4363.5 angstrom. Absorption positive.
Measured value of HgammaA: 1.7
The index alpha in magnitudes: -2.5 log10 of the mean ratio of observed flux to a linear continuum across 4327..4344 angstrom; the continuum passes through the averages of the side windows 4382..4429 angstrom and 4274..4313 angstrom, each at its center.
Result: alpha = 0.129 mag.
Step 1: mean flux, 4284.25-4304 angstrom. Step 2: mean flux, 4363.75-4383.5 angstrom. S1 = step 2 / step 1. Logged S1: 1.07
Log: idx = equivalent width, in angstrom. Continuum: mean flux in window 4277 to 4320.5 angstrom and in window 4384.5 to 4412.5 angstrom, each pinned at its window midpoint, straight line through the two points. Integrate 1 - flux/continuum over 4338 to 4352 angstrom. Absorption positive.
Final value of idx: 1.08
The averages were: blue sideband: 13.1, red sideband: 13.5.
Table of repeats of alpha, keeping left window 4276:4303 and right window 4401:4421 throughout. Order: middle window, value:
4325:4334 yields 0.142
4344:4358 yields 0.060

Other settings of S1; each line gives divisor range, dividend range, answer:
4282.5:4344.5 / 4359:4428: 1.12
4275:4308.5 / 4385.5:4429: 1.10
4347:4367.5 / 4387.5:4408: 0.96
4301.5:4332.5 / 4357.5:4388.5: 1.07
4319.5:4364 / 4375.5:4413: 1.04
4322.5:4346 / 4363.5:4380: 1.19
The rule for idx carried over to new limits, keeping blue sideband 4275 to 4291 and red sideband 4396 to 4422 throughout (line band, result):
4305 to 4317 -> 1.1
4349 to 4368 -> 0.2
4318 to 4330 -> 1.2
